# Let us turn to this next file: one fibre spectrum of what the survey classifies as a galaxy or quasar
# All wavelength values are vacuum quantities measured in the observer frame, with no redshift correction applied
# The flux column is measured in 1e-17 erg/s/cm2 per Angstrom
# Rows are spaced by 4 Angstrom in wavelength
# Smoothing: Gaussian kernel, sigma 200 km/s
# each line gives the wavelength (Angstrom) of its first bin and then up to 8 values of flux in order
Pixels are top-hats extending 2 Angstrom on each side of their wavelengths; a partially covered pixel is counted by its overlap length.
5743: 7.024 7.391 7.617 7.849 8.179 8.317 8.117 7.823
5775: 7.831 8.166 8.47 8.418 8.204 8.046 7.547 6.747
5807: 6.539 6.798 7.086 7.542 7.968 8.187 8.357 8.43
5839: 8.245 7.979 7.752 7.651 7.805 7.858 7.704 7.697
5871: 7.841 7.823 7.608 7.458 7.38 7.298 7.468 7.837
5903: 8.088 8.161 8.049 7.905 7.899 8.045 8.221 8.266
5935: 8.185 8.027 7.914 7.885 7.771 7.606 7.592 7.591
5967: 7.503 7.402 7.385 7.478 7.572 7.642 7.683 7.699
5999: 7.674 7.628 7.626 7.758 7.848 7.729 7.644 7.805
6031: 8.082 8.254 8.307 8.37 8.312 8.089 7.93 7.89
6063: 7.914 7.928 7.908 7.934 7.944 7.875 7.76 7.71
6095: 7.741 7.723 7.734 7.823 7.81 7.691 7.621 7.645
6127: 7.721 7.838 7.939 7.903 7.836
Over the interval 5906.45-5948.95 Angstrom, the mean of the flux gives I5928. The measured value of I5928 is 8.05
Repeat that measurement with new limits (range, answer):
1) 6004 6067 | 7.96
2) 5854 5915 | 7.74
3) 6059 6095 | 7.87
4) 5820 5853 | 8.06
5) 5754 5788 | 8.13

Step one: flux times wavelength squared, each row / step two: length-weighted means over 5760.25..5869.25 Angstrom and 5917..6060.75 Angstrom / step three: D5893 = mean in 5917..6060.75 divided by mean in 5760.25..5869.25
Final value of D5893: 1.06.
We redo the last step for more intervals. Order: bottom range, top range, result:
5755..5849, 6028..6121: 1.11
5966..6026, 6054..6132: 1.06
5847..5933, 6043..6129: 1.07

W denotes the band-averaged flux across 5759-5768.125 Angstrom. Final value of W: 8.22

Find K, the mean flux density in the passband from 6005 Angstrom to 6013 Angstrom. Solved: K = 7.69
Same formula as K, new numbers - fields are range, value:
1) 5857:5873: 7.78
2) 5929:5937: 8.23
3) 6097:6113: 7.77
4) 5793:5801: 7.8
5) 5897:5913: 8.03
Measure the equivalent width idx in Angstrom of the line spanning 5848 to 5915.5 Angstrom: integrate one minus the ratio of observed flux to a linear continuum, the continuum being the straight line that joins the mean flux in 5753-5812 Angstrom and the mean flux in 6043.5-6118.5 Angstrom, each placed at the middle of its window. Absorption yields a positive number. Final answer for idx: 0.9 Angstrom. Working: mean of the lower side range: 7.82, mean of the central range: 7.74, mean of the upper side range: 7.88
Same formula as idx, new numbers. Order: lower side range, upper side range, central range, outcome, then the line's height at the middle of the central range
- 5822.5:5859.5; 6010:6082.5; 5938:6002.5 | 2.9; 8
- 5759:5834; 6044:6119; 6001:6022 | 0.4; 7.86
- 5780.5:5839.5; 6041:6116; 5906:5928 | -0.6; 7.82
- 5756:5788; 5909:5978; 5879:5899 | 1.2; 7.93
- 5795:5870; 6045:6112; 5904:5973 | -1.1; 7.76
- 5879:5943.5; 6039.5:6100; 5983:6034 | 1.2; 7.92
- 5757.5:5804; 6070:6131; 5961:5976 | 0.8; 7.87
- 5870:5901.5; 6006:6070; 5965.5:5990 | 1.0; 7.82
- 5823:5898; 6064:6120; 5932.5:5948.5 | -0.4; 7.81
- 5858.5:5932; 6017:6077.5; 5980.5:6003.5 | 0.8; 7.94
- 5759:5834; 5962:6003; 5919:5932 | -0.8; 7.64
